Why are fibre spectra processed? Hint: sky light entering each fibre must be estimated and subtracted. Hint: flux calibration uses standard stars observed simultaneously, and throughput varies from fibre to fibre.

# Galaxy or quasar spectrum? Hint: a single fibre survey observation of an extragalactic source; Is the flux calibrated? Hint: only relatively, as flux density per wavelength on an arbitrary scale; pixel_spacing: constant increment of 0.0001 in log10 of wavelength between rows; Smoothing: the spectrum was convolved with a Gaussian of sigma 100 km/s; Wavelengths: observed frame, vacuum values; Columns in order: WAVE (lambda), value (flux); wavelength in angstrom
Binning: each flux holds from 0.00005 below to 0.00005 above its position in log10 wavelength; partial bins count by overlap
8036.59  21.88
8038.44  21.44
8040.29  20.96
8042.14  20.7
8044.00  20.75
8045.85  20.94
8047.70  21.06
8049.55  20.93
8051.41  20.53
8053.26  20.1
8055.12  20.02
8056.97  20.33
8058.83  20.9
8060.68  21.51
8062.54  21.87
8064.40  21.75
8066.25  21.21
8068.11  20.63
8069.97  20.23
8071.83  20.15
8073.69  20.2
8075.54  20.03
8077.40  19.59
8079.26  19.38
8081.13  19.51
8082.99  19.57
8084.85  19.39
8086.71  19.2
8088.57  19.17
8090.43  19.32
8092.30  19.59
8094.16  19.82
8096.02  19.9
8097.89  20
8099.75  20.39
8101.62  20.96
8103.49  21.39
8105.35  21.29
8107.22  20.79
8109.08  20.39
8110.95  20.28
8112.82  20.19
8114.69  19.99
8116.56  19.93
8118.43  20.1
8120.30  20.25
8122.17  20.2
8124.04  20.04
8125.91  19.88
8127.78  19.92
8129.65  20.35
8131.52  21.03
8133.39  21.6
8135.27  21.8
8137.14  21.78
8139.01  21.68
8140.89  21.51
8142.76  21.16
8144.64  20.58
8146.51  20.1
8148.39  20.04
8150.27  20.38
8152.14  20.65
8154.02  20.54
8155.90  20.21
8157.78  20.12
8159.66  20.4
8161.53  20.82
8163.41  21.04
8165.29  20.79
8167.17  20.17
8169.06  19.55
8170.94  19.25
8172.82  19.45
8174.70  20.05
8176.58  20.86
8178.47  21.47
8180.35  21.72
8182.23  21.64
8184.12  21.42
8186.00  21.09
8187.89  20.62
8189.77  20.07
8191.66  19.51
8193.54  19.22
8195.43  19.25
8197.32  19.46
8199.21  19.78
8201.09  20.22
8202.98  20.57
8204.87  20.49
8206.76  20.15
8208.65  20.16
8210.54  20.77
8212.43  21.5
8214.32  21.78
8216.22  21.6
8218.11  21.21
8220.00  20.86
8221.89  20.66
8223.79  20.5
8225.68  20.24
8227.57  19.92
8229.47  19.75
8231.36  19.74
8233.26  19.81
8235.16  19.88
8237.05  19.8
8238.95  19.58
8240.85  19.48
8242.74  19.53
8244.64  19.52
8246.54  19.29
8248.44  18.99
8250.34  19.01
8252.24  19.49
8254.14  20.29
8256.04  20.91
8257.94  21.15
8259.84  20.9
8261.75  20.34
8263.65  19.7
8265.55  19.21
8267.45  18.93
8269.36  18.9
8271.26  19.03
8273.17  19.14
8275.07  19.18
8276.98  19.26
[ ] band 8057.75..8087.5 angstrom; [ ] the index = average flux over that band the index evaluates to 20.3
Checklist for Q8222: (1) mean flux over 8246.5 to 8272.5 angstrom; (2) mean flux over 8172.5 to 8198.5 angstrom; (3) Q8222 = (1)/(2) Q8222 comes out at 0.97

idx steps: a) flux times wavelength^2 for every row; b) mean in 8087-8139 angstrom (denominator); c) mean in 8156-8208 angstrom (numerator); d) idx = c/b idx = 1.0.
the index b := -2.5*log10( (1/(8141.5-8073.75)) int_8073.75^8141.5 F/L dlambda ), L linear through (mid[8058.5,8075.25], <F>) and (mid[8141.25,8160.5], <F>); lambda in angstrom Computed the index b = 0.02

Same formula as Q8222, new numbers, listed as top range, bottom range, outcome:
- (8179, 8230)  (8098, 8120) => 1.00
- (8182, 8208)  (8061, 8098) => 1.01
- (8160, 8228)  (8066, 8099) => 1.04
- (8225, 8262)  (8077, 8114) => 0.99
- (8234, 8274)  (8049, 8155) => 0.96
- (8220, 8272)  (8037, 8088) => 0.97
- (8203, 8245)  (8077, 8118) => 1.02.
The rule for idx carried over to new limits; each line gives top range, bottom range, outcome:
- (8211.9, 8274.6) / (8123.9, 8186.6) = 0.99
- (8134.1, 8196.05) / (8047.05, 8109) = 1.03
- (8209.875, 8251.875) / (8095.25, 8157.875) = 1.00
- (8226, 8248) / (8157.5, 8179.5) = 0.98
